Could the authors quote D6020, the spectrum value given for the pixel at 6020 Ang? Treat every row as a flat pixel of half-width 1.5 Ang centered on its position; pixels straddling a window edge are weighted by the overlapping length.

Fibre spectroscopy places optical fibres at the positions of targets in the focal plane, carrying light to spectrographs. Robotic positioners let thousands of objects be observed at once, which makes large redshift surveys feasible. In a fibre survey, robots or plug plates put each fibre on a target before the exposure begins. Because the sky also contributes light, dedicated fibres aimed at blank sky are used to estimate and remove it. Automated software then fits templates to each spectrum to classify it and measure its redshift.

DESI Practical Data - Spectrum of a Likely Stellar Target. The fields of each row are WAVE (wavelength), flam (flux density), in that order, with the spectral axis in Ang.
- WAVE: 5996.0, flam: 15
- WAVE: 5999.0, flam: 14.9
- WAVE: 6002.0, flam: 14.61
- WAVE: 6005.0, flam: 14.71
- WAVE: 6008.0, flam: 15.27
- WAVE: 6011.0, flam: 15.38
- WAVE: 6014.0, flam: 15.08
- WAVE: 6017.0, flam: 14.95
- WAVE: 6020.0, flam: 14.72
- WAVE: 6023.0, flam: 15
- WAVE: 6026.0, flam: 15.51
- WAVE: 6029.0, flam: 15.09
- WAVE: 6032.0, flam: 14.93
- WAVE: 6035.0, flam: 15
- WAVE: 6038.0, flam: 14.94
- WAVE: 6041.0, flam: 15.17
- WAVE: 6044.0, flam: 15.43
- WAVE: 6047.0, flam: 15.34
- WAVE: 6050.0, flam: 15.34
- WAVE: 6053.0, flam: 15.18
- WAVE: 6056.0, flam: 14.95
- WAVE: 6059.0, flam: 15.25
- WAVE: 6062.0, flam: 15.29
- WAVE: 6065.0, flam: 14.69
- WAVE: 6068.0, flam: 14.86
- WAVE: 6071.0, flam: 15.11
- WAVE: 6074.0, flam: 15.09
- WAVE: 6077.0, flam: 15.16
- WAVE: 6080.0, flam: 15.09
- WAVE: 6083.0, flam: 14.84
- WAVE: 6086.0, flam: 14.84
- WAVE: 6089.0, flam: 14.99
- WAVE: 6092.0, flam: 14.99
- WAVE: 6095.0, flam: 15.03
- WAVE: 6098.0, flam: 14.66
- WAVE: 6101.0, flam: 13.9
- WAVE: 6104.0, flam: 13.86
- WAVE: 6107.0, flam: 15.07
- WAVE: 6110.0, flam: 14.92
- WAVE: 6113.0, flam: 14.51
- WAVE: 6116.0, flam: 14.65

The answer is 14.72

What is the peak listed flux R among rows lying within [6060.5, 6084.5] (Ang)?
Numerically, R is 15.29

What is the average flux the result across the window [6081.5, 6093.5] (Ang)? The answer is 14.9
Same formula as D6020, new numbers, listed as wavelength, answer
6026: 15.51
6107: 15.07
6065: 14.69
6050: 15.34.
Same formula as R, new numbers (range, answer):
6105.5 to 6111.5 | 15.07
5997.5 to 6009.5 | 15.27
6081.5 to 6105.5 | 15.03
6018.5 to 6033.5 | 15.51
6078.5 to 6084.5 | 15.09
